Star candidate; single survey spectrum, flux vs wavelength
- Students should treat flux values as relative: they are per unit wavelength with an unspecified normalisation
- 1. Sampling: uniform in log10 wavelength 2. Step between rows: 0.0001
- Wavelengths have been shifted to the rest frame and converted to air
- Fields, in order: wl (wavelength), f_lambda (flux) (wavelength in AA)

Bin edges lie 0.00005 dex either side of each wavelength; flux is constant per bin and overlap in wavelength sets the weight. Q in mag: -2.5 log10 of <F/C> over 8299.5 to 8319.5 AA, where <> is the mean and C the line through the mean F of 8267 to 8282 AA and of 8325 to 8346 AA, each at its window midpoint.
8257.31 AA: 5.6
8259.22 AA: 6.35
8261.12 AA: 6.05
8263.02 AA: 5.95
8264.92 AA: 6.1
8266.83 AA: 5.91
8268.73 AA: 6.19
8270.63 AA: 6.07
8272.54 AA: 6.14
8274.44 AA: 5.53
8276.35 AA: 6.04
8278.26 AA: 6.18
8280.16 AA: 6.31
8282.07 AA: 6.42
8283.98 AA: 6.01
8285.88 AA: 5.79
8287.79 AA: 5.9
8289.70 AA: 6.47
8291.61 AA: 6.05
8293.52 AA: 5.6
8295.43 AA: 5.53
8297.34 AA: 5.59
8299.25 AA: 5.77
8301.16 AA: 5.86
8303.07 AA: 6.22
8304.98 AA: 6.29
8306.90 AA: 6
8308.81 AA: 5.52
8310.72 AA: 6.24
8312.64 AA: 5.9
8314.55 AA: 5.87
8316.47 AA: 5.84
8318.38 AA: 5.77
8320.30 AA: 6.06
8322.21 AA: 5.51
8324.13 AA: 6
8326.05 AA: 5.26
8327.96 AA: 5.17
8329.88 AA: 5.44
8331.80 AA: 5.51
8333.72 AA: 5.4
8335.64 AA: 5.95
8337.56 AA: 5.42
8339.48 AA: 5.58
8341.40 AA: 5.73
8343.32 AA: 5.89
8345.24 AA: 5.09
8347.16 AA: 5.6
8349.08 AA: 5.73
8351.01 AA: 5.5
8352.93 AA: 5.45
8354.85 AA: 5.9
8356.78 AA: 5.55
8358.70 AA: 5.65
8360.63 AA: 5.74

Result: -0.037 mag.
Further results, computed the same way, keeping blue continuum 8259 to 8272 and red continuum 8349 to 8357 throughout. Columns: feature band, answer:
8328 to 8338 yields 0.040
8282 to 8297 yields 0.004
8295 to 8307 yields -0.002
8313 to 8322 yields -0.010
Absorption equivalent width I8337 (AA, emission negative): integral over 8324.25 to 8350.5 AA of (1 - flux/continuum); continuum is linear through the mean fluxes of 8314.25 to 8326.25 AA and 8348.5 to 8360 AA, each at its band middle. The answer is 0.8 AA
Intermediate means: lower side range 5.78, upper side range 5.63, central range 5.54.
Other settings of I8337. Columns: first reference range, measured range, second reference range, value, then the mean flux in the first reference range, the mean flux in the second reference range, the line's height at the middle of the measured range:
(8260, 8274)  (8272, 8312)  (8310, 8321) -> 0.1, 6.05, 5.93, 5.99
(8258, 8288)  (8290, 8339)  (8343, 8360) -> 0.4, 6.06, 5.59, 5.81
